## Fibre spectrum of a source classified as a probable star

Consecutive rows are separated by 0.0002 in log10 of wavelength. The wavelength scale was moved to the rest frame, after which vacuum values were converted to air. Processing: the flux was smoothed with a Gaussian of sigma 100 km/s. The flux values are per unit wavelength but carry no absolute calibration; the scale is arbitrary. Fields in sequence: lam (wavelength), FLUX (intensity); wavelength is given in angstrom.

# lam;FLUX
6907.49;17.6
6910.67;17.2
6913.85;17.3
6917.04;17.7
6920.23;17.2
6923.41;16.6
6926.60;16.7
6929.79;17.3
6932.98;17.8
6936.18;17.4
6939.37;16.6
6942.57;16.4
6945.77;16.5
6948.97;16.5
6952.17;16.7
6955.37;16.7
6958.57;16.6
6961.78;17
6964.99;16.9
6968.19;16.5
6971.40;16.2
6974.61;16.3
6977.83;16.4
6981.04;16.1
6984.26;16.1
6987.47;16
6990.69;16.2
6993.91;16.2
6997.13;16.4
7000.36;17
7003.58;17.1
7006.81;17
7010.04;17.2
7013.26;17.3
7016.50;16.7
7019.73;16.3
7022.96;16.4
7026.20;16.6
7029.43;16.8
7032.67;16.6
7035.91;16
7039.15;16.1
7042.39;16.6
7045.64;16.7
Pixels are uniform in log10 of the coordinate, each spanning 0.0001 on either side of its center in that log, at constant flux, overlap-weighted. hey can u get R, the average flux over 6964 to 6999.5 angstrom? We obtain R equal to 16.3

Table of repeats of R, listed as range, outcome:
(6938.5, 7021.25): 16.6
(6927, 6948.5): 17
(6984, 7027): 16.6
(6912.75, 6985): 16.8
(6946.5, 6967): 16.7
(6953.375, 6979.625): 16.6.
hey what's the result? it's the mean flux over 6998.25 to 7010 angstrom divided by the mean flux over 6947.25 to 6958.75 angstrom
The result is 1.02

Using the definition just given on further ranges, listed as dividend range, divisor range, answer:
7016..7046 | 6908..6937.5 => 0.95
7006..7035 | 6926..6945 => 0.98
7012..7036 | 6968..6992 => 1.02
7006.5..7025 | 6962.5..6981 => 1.02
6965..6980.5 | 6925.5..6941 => 0.95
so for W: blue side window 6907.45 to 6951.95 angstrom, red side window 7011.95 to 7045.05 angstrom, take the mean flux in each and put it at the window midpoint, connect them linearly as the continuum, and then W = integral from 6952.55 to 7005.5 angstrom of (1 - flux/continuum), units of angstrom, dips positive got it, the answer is 0.92 angstrom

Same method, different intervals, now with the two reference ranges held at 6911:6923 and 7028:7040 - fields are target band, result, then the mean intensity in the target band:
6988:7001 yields 0.25 angstrom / 16.4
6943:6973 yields 0.65 angstrom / 16.6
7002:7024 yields -0.43 angstrom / 16.9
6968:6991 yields 0.82 angstrom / 16.2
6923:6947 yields 0.32 angstrom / 16.9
